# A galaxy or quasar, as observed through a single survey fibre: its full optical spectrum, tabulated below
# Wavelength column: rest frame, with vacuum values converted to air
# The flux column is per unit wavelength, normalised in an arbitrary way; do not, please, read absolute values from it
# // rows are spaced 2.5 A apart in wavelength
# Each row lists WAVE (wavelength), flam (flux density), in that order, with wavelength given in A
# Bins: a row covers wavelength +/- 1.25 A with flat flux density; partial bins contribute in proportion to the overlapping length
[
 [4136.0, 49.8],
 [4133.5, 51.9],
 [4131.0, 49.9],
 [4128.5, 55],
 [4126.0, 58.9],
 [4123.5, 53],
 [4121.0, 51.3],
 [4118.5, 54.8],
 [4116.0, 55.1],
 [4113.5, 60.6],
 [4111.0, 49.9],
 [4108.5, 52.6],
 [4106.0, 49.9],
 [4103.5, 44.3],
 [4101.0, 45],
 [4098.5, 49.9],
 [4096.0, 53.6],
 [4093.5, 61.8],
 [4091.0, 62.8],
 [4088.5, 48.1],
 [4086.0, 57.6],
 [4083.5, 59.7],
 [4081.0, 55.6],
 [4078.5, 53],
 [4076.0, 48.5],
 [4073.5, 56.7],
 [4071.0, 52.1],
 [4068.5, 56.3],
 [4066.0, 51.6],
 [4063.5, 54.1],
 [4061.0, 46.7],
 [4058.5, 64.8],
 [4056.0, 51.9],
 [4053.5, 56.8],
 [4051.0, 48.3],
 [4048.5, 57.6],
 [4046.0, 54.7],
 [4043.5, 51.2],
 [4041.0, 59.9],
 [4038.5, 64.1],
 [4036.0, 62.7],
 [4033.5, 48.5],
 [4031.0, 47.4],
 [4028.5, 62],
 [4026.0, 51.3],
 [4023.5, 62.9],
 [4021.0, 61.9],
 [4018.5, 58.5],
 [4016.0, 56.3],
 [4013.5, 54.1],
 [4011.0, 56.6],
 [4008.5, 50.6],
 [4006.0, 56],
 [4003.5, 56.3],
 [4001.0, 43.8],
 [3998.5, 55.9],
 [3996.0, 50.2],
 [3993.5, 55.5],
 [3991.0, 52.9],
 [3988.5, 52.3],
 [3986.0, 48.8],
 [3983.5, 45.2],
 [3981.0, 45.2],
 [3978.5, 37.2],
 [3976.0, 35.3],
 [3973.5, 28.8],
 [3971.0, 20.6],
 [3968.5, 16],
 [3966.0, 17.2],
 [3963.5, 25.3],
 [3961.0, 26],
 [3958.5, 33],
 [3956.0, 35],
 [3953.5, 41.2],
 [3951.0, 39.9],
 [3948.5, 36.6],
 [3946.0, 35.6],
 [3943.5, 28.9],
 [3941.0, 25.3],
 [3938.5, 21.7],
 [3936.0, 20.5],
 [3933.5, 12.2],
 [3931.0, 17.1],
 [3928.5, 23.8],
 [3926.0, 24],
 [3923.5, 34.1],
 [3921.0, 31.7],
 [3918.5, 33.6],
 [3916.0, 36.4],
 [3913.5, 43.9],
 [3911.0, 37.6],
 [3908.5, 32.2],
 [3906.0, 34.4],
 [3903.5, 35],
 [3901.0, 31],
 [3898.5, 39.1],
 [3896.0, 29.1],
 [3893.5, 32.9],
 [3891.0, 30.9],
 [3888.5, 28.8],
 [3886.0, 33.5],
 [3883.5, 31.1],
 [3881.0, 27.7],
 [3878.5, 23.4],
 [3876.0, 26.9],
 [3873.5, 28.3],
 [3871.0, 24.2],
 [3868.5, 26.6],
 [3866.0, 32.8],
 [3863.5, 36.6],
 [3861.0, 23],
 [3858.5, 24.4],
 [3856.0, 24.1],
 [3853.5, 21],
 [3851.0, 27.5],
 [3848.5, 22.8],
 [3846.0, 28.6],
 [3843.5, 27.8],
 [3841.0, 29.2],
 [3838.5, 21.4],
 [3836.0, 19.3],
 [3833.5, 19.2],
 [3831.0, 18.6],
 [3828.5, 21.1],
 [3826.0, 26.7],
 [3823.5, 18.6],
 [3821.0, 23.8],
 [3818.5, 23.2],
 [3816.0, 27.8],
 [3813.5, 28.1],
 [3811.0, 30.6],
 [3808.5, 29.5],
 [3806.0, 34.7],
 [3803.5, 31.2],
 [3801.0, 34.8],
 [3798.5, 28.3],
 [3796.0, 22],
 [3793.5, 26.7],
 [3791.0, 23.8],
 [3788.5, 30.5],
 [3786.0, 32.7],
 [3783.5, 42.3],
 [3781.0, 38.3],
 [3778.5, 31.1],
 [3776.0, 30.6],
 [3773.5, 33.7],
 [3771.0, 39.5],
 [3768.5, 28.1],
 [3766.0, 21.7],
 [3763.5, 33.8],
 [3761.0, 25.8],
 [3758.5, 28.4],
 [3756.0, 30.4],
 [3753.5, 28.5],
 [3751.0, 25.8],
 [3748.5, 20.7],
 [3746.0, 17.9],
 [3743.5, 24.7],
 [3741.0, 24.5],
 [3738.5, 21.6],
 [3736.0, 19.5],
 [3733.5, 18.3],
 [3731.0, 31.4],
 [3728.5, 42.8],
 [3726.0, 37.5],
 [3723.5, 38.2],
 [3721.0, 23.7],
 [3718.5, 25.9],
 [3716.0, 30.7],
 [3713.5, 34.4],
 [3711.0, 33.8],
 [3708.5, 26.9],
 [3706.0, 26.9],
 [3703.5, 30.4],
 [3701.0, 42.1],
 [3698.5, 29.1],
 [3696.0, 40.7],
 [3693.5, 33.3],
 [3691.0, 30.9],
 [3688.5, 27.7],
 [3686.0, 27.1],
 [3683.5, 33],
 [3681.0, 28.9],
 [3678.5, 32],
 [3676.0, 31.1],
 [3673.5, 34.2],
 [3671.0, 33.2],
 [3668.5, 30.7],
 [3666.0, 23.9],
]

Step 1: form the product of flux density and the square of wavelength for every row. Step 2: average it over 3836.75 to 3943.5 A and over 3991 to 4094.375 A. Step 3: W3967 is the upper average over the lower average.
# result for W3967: 2.09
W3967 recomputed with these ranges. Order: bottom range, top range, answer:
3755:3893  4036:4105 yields 2.21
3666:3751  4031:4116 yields 2.21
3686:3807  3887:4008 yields 1.30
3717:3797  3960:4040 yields 1.86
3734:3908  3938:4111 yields 1.92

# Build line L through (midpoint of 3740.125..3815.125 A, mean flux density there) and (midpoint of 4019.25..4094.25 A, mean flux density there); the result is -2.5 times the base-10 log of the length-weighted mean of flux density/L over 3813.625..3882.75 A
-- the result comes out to 0.392 mag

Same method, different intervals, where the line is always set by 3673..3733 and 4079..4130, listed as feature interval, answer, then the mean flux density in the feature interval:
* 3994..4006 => -0.087 mag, 52.3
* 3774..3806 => 0.176 mag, 31.2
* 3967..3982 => 0.484 mag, 30.1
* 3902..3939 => 0.432 mag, 29.4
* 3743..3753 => 0.460 mag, 22.6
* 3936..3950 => 0.481 mag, 29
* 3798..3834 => 0.392 mag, 26.5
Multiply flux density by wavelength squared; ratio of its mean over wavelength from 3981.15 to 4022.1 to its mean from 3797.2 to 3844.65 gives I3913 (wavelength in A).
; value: 2.25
